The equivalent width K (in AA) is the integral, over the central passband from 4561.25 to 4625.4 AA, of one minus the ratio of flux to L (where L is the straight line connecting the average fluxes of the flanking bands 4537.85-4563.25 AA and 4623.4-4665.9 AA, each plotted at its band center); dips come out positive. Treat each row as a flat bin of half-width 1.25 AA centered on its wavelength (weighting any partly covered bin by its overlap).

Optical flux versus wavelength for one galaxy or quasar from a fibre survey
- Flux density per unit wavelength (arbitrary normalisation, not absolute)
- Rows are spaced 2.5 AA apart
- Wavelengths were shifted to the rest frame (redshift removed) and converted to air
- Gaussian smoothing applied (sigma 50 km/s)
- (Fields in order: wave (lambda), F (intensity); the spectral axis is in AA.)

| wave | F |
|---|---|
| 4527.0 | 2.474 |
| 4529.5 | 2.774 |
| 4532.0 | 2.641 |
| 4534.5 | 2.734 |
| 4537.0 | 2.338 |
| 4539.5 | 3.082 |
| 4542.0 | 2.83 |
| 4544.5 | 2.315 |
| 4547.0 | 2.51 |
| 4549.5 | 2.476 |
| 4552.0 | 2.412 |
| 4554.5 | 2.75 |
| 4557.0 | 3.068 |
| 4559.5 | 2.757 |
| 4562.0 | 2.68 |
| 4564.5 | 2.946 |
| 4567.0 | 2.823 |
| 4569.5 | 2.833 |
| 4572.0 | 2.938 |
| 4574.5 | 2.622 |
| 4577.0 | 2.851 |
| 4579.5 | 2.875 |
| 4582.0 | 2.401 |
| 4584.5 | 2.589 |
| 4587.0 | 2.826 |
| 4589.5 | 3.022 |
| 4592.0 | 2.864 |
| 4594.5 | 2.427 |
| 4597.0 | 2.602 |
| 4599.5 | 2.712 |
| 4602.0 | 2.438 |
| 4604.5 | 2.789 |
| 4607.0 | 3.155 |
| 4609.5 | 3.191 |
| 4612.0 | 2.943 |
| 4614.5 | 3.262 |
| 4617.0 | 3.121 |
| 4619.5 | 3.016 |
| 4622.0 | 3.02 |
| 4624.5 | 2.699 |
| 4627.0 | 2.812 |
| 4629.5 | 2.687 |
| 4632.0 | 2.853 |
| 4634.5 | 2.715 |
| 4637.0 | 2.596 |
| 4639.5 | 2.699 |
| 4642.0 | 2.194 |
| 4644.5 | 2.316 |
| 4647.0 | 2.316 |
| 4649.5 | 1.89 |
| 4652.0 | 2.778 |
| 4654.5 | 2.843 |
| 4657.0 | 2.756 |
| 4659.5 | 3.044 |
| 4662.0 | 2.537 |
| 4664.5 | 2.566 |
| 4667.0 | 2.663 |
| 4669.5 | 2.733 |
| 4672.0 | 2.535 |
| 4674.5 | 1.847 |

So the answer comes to -4.54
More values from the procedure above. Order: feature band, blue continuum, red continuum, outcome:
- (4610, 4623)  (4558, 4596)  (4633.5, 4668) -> -2.07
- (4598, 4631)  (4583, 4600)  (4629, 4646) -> -3.31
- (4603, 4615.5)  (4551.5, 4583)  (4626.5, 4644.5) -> -1.73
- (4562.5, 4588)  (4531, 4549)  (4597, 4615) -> 0.00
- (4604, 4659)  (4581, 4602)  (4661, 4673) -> -2.54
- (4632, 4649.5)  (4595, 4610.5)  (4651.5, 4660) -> 2.29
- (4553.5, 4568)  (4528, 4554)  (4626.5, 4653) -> -1.36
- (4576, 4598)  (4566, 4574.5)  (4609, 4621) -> 1.60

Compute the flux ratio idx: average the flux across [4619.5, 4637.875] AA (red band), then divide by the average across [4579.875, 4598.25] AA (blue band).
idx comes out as 1.0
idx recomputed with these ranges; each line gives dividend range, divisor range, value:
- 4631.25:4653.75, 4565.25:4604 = 0.91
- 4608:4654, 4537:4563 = 1.02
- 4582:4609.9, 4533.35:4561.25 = 1.03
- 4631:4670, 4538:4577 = 0.95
